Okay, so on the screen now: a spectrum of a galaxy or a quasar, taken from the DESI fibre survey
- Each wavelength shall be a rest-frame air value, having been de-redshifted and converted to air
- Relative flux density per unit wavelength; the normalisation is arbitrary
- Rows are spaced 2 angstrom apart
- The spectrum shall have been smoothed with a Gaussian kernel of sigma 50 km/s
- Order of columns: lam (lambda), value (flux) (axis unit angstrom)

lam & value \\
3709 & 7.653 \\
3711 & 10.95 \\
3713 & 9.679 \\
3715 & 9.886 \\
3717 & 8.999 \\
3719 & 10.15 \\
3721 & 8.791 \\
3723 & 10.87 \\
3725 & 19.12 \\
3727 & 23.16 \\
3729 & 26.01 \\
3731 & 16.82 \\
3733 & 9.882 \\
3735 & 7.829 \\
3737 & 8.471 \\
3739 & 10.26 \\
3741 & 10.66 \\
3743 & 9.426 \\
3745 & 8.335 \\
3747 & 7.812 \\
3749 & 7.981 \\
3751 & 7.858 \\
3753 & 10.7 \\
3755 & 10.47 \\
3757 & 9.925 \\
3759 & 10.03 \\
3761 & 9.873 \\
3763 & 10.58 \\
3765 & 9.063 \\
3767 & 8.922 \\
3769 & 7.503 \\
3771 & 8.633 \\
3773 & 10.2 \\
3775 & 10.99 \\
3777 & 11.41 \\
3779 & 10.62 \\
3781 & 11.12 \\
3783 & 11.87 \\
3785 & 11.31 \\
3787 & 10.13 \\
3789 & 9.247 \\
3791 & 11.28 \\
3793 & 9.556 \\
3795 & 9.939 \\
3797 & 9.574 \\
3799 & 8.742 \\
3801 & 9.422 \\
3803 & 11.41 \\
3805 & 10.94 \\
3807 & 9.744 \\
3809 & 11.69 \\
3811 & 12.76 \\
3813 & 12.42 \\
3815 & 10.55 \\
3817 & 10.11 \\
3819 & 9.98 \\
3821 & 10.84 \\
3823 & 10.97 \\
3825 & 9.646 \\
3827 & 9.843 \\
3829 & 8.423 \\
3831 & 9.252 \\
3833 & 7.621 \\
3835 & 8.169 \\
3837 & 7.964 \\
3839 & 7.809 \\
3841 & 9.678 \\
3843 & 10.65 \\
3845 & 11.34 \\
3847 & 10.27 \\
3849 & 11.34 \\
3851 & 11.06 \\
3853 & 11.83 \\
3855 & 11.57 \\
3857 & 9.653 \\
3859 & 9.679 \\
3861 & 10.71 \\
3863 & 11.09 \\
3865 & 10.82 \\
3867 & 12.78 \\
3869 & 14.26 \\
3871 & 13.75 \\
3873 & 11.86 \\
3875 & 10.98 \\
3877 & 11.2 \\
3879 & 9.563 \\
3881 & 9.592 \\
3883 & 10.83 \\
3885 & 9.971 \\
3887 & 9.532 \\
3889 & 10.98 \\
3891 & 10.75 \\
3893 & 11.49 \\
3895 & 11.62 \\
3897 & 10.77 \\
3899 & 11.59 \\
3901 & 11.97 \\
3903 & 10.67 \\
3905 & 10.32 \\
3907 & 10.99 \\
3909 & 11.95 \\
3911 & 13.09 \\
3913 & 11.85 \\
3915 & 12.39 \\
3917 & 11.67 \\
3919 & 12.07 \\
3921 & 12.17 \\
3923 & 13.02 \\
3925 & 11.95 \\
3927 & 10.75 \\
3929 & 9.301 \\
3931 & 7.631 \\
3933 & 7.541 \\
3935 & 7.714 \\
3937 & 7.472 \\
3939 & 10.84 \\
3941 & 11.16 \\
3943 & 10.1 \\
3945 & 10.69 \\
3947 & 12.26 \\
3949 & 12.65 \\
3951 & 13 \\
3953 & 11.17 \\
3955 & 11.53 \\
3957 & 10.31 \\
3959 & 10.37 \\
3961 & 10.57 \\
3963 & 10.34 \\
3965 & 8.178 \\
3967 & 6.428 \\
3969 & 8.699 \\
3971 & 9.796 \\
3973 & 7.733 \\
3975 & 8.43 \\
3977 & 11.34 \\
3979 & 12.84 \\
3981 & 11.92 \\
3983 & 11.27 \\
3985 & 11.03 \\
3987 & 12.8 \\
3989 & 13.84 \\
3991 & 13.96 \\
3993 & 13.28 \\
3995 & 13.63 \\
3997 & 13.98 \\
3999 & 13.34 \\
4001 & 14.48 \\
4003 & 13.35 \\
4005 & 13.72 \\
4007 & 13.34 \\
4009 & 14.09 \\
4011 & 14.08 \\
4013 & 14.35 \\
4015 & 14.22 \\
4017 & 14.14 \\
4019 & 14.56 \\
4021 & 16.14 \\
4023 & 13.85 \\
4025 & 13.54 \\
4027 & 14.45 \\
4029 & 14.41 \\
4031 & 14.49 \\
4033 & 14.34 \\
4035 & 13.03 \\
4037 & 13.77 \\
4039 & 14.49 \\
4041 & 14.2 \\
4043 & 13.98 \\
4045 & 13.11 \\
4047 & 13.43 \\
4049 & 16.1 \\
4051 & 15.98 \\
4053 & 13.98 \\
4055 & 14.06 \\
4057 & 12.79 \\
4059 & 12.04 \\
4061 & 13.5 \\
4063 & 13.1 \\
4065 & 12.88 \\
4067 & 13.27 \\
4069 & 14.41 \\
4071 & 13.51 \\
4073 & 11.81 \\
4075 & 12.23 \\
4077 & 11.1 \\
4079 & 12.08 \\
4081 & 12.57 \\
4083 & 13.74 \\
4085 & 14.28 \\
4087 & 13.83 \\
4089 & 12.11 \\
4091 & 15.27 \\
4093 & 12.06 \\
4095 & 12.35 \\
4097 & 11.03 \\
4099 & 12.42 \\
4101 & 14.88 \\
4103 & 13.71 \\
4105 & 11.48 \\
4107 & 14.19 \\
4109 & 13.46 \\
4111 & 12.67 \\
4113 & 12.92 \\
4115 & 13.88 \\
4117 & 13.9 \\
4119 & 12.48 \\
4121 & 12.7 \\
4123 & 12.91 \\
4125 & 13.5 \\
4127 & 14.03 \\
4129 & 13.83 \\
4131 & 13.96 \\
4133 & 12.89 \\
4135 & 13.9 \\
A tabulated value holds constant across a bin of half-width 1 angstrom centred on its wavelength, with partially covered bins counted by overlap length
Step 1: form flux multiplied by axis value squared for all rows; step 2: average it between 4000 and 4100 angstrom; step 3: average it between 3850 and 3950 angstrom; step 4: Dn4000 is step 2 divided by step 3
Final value 1.3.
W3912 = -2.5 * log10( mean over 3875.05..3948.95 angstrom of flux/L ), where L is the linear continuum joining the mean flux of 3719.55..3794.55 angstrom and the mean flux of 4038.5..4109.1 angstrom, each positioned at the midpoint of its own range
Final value 0.13 mag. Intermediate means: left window 11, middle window 10.8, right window 13.3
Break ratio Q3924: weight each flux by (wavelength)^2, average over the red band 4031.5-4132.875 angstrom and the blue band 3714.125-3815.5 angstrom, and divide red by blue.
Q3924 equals 1.45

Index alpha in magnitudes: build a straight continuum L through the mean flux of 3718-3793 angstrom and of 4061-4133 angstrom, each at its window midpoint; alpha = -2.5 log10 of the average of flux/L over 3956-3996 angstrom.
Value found 0.14 mag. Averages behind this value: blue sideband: 11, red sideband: 13.1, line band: 10.8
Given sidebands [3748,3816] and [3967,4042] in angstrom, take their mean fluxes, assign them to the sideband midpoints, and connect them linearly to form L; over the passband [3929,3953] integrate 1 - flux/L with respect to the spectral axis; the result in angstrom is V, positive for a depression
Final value 4.2 angstrom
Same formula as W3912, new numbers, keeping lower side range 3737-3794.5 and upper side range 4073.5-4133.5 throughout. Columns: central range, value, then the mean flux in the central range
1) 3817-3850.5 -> 0.09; 9.65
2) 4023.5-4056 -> -0.14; 14.2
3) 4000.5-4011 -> -0.14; 13.8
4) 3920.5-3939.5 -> 0.17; 9.75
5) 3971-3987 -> 0.11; 10.7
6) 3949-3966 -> 0.08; 10.8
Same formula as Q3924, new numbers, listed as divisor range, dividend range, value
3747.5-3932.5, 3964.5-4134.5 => 1.38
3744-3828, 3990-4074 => 1.56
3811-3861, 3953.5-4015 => 1.26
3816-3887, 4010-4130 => 1.45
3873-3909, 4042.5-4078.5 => 1.35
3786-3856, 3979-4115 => 1.49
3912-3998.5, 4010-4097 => 1.31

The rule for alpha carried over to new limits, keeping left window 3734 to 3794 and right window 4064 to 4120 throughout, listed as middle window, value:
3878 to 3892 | 0.080 mag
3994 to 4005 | -0.140 mag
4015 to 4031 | -0.171 mag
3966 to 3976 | 0.394 mag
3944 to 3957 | -0.015 mag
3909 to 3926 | -0.091 mag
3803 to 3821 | -0.084 mag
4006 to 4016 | -0.150 mag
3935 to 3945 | 0.179 mag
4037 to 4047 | -0.112 mag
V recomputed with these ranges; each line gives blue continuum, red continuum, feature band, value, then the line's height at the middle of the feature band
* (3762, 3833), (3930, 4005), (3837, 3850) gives 0.5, 10.4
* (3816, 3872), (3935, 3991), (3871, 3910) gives -1.7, 10.5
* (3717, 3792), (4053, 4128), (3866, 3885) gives 0.3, 11.7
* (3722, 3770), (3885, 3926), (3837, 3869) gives 2.0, 11.4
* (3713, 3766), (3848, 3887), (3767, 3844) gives 7.9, 11.2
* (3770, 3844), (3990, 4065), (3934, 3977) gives 9.1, 12.7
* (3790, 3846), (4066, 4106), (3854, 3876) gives -2.2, 10.5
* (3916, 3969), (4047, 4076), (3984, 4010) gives -3.5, 11.8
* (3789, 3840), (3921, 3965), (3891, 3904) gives -1.3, 10.3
